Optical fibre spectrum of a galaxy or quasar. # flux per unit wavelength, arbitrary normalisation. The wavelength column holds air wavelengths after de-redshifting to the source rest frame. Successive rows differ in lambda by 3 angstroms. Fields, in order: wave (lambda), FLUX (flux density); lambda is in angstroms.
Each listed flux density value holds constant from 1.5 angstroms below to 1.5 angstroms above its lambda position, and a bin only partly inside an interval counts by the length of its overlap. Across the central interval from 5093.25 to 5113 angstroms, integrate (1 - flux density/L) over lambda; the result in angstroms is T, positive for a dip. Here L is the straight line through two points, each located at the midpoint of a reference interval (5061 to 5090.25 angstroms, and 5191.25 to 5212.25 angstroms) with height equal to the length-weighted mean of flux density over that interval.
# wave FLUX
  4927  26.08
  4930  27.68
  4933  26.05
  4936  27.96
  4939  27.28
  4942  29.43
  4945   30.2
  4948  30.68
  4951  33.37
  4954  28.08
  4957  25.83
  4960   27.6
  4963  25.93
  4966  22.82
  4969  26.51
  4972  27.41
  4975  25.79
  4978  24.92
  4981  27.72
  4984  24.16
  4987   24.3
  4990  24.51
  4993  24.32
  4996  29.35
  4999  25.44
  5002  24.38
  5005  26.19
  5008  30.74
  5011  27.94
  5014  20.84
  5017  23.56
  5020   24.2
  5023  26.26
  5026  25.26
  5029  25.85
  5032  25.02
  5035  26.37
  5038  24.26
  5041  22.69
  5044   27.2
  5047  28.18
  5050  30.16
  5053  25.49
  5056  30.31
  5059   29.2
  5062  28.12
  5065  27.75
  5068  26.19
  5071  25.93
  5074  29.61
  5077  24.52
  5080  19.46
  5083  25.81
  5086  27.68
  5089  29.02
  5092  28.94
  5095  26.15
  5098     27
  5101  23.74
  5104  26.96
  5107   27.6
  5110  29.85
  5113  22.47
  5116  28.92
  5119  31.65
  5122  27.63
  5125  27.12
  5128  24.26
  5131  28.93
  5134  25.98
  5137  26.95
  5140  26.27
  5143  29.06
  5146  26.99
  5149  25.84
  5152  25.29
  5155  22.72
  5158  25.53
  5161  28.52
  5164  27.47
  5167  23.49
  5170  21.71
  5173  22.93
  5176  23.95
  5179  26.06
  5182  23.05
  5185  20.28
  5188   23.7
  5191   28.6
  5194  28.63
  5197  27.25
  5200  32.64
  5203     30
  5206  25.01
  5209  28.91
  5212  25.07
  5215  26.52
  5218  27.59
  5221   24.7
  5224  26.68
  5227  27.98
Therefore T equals 0.2 angstroms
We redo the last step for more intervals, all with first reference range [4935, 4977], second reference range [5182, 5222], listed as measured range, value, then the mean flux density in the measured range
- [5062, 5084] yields 1.2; 25.8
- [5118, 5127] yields -0.4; 28.4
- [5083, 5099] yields -0.2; 27.6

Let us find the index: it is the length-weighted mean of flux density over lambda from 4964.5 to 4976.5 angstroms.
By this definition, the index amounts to 25.6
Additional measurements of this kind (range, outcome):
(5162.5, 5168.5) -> 25.5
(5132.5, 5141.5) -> 26.4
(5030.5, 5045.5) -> 25.1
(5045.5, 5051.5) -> 29.2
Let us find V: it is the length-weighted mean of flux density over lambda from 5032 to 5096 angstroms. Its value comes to 26.8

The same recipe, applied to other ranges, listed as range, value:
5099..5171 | 26.5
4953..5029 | 25.7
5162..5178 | 24.1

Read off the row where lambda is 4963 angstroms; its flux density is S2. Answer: 25.93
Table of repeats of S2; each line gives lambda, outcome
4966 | 22.82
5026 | 25.26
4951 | 33.37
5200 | 32.64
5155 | 22.72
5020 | 24.2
